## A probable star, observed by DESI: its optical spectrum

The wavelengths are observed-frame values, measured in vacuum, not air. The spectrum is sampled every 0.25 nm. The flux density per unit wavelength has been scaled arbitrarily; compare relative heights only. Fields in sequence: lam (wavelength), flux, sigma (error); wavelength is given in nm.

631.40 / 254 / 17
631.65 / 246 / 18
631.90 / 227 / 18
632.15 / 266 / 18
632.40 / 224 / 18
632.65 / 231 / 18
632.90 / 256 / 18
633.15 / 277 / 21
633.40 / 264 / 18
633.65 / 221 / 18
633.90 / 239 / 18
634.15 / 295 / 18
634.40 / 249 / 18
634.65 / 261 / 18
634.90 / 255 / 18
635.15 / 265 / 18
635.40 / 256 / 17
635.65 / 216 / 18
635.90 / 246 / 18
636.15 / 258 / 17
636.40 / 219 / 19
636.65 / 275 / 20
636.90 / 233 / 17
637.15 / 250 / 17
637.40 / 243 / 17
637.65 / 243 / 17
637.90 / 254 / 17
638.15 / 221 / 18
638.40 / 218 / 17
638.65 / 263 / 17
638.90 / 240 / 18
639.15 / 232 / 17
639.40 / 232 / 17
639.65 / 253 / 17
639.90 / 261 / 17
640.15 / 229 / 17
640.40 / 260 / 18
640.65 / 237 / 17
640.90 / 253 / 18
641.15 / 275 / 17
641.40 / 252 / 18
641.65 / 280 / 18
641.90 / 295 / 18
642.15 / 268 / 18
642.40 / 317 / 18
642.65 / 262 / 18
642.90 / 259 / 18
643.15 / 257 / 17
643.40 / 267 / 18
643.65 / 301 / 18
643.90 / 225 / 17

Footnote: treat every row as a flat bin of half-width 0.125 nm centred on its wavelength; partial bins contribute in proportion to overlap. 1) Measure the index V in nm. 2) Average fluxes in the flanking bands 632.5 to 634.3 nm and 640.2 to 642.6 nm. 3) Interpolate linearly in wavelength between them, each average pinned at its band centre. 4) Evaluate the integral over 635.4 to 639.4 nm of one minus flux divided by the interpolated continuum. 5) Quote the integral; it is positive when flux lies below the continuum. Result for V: 0.32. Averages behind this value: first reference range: 254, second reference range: 269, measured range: 241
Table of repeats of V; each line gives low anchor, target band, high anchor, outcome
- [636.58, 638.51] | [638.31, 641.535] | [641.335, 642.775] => 0.18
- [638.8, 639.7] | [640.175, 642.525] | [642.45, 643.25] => -0.14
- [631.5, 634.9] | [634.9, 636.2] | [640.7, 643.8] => 0.04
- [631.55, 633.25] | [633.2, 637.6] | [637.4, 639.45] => -0.14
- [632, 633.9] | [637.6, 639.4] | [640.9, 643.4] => 0.17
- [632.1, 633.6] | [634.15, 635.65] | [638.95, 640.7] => -0.05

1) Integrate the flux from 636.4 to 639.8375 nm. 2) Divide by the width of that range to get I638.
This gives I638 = 242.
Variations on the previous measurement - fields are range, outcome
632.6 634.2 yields 254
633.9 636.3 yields 254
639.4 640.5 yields 248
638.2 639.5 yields 236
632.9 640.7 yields 247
